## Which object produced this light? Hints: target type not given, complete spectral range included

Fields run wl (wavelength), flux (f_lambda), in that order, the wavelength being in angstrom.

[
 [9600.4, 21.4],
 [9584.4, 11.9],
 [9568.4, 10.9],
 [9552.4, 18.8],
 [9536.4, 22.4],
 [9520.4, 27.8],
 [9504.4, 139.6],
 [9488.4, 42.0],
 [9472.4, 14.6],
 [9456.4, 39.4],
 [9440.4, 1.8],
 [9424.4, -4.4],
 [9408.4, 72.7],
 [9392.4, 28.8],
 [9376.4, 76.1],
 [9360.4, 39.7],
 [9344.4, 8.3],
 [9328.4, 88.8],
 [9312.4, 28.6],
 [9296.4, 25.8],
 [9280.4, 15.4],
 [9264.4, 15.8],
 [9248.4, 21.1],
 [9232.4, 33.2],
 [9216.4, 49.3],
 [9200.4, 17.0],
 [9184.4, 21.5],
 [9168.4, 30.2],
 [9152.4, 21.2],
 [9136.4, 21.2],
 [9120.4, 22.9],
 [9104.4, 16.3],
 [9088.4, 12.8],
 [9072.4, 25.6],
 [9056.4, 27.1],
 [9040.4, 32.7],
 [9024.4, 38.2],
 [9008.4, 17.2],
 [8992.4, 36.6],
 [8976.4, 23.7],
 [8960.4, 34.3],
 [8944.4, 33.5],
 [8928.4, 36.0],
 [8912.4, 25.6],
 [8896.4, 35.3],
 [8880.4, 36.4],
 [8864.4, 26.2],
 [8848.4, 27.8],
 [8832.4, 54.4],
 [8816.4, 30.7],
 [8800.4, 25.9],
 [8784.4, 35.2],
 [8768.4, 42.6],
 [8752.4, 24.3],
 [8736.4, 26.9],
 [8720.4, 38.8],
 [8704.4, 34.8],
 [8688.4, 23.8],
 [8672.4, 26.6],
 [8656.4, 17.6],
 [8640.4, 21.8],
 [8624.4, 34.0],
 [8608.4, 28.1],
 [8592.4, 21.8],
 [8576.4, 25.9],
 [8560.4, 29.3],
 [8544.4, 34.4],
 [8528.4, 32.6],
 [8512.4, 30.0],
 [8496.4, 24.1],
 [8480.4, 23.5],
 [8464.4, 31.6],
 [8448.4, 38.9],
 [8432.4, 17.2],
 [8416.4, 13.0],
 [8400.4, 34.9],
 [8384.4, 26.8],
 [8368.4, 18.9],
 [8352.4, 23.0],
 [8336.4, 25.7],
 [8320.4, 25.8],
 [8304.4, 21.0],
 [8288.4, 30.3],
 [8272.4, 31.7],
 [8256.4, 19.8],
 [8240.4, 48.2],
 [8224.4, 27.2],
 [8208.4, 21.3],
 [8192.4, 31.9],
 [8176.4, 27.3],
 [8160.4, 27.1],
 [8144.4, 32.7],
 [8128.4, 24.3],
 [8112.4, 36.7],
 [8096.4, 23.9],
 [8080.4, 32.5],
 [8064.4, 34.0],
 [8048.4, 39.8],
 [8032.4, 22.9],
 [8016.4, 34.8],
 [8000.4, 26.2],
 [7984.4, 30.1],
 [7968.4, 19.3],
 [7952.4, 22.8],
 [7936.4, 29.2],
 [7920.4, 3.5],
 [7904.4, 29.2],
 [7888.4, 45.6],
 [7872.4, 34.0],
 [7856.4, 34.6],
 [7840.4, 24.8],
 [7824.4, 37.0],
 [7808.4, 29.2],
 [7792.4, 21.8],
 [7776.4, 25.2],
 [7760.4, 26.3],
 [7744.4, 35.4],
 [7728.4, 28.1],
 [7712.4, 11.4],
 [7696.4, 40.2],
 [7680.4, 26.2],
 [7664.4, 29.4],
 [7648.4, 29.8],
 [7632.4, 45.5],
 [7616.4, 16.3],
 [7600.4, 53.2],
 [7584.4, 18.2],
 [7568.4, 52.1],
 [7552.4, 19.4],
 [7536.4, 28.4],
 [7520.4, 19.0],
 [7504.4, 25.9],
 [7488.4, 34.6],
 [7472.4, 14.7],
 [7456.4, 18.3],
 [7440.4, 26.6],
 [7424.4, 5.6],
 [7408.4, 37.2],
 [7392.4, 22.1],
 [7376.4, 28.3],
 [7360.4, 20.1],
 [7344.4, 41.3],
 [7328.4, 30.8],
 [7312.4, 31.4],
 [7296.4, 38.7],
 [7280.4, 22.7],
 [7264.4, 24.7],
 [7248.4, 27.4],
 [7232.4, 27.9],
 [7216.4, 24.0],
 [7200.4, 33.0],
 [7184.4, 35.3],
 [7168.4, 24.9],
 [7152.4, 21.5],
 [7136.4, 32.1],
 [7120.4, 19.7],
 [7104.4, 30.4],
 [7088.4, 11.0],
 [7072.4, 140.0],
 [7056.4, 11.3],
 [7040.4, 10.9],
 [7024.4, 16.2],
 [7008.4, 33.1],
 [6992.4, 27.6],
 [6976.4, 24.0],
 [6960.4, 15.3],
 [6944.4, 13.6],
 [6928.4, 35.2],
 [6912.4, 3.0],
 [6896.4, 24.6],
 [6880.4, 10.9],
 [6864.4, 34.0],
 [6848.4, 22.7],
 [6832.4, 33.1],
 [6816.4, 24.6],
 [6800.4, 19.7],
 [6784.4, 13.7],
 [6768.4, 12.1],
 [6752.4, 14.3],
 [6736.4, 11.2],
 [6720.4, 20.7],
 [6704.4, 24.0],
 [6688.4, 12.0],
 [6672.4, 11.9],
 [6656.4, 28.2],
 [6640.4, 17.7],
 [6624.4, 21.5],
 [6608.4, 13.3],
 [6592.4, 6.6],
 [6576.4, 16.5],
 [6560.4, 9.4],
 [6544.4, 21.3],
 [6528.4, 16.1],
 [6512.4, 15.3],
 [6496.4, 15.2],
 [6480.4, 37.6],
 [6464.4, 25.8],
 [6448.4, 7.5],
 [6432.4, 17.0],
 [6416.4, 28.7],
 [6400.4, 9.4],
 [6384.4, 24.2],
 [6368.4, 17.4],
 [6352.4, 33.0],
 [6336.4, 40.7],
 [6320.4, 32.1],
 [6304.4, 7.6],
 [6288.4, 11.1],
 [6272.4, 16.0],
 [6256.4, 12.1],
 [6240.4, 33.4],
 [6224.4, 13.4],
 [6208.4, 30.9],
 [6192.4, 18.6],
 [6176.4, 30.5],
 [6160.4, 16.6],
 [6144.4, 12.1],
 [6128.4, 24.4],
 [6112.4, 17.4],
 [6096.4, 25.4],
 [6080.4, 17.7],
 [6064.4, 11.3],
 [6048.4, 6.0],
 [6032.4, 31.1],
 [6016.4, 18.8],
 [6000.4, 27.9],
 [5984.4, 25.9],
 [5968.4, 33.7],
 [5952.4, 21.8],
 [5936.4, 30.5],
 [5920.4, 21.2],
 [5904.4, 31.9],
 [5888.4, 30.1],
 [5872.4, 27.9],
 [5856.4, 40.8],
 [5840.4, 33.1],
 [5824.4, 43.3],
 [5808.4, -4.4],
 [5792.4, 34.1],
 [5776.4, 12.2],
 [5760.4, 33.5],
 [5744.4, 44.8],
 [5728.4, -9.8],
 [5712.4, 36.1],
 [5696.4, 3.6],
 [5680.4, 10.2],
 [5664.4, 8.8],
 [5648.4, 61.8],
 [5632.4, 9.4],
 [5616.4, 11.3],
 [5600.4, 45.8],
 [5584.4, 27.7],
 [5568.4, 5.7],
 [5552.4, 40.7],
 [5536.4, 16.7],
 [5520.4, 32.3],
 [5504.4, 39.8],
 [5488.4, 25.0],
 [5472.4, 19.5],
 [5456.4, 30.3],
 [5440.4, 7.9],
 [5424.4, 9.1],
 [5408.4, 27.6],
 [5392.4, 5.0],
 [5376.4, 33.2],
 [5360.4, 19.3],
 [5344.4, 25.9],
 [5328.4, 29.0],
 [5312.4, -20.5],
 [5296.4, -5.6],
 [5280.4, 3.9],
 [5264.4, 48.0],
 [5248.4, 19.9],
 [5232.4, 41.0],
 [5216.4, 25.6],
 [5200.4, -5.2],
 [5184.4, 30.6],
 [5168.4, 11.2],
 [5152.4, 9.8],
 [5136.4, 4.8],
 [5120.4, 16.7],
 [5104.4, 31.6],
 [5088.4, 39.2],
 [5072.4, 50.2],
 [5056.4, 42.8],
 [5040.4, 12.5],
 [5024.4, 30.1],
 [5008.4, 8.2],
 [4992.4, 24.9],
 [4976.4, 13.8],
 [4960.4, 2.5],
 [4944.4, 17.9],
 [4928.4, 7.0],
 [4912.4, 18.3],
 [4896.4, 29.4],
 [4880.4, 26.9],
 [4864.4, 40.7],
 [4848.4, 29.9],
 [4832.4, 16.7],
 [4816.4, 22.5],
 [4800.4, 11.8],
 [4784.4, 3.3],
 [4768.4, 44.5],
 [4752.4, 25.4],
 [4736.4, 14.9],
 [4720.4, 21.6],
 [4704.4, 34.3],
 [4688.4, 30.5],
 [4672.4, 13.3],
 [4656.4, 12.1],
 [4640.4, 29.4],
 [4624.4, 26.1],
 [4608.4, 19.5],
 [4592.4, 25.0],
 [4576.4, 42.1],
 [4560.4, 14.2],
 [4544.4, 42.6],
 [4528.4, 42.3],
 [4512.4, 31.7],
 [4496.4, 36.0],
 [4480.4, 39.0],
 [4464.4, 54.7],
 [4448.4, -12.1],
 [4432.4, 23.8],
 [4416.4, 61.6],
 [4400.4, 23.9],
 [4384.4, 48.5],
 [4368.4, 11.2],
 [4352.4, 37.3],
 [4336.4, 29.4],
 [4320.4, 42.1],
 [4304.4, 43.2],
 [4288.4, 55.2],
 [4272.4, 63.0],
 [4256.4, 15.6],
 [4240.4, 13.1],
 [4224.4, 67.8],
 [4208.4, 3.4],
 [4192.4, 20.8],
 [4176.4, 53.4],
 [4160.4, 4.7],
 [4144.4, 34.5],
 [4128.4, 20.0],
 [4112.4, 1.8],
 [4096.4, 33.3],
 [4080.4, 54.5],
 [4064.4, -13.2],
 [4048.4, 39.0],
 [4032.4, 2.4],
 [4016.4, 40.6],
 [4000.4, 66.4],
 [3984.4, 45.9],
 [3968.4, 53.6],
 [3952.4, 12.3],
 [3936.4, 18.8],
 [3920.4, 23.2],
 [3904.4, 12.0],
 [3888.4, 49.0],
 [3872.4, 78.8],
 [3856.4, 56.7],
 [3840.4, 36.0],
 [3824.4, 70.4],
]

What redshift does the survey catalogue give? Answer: 0.897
